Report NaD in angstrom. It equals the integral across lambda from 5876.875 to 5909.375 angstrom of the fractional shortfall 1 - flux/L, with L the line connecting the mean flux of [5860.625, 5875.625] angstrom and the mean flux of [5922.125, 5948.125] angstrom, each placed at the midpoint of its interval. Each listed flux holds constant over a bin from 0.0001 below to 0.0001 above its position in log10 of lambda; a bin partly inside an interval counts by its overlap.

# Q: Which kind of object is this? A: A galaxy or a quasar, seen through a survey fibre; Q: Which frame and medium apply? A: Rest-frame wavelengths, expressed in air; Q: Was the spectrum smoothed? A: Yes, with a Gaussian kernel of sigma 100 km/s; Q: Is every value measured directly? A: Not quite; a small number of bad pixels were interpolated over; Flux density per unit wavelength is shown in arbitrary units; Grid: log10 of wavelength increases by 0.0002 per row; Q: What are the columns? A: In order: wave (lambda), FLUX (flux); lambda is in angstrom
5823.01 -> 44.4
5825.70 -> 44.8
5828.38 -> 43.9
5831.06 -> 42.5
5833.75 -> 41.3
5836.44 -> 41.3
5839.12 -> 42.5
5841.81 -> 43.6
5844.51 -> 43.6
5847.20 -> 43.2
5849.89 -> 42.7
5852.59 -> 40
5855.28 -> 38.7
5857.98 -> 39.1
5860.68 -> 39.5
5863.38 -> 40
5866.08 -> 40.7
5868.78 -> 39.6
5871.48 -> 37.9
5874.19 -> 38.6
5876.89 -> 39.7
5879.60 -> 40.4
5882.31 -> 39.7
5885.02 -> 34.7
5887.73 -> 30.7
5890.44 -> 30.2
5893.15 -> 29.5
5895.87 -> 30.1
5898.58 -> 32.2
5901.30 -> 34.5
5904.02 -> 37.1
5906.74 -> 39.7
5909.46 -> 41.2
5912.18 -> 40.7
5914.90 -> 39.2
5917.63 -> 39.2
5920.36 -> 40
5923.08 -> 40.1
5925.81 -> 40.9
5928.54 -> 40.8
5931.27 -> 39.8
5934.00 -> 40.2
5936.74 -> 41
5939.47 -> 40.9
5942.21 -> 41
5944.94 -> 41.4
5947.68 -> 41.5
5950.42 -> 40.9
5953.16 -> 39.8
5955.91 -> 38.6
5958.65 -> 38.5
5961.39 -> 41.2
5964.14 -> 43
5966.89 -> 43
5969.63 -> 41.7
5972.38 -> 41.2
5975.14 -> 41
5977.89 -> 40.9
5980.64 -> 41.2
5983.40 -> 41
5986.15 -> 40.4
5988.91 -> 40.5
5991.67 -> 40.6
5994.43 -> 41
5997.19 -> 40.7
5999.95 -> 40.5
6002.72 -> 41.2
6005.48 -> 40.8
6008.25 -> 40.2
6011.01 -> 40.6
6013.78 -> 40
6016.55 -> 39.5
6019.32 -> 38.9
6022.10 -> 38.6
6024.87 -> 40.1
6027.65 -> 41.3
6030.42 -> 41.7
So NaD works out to 4.0 angstrom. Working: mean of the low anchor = 39.4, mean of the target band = 34.9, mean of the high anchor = 40.7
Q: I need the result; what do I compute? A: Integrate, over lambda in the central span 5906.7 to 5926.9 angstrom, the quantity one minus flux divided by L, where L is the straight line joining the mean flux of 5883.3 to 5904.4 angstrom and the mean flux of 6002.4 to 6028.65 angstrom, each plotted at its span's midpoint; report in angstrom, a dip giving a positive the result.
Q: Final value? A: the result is -3.8 angstrom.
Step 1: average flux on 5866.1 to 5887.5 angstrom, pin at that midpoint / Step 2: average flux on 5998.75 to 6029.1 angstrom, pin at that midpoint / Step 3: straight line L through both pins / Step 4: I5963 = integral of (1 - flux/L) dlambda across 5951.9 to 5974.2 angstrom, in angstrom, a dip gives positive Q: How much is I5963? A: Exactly -0.78 angstrom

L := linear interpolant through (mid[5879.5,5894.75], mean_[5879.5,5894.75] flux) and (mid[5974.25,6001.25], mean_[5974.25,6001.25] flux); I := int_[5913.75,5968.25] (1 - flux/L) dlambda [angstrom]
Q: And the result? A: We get -4.5 angstrom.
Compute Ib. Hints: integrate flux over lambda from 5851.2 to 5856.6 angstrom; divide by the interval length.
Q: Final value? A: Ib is 39.4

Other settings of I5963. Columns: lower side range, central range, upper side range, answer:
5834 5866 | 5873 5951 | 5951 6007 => 5.6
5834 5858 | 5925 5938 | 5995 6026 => 0.1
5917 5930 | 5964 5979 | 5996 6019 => -0.5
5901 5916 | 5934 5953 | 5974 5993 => -0.5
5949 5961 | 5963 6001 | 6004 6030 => -1.3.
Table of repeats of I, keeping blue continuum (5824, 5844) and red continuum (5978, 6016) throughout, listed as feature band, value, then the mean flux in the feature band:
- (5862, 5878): 1.1 angstrom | 39.4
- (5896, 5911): 2.0 angstrom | 36.4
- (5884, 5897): 3.4 angstrom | 31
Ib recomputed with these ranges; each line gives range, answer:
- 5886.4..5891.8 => 30.5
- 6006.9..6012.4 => 40.4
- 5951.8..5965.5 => 40.2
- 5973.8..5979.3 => 41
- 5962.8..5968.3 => 43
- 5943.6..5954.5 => 40.9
